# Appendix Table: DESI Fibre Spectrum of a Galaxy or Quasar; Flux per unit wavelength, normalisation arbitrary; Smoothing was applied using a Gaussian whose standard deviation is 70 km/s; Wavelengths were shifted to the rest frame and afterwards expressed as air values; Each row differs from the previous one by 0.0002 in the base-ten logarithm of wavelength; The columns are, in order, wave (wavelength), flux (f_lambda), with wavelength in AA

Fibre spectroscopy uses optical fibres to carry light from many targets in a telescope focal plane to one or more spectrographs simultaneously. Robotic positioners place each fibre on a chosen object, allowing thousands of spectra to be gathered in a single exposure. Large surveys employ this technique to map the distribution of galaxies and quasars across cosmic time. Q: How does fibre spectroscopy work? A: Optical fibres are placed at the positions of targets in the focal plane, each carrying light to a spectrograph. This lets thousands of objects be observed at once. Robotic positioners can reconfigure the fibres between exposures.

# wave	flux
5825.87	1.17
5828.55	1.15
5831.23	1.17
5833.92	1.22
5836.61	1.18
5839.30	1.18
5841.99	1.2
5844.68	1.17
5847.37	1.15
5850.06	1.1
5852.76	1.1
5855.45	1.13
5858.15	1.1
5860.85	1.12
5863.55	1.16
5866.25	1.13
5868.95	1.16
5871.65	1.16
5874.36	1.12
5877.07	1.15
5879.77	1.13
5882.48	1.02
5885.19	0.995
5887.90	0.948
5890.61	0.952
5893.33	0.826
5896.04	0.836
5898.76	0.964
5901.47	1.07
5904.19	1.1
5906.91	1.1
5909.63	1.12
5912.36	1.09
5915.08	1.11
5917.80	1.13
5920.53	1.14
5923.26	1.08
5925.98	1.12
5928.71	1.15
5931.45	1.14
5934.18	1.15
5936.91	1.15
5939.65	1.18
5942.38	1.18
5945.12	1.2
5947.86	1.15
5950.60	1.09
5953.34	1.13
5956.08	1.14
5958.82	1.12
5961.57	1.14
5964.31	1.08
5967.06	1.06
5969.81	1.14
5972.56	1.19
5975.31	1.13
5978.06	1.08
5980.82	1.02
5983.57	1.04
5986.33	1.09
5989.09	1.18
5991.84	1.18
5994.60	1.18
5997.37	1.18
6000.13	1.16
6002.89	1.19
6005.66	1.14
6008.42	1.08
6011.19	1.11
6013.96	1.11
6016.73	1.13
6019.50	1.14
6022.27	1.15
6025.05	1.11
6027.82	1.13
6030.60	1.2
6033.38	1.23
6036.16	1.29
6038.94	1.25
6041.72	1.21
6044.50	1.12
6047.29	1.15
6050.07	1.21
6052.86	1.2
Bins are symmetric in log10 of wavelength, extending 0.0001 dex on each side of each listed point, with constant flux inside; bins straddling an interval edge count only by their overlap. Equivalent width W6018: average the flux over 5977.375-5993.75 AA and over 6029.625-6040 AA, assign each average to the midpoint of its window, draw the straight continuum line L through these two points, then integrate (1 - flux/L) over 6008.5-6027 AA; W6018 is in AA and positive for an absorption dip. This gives 1.1 AA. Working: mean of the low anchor 1.1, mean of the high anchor 1.24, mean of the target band 1.12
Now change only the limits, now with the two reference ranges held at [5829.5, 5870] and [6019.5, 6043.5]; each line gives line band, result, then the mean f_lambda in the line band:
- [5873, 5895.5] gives 2.9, 1.01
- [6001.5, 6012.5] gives 0.5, 1.13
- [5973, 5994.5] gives 1.3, 1.11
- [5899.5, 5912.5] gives 0.8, 1.09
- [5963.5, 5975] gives 0.6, 1.12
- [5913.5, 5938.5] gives 0.8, 1.13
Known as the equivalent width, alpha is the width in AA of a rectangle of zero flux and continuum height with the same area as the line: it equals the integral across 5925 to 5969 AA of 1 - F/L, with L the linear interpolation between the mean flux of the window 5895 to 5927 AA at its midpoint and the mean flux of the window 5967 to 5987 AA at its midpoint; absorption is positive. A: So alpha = -2.1 AA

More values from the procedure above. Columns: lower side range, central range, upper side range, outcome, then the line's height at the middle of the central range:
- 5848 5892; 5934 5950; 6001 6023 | -0.8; 1.11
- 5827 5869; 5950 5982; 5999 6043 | 1.4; 1.16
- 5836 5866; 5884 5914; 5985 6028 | 3.7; 1.14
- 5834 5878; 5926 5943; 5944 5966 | -0.3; 1.13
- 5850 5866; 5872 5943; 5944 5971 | 3.0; 1.12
